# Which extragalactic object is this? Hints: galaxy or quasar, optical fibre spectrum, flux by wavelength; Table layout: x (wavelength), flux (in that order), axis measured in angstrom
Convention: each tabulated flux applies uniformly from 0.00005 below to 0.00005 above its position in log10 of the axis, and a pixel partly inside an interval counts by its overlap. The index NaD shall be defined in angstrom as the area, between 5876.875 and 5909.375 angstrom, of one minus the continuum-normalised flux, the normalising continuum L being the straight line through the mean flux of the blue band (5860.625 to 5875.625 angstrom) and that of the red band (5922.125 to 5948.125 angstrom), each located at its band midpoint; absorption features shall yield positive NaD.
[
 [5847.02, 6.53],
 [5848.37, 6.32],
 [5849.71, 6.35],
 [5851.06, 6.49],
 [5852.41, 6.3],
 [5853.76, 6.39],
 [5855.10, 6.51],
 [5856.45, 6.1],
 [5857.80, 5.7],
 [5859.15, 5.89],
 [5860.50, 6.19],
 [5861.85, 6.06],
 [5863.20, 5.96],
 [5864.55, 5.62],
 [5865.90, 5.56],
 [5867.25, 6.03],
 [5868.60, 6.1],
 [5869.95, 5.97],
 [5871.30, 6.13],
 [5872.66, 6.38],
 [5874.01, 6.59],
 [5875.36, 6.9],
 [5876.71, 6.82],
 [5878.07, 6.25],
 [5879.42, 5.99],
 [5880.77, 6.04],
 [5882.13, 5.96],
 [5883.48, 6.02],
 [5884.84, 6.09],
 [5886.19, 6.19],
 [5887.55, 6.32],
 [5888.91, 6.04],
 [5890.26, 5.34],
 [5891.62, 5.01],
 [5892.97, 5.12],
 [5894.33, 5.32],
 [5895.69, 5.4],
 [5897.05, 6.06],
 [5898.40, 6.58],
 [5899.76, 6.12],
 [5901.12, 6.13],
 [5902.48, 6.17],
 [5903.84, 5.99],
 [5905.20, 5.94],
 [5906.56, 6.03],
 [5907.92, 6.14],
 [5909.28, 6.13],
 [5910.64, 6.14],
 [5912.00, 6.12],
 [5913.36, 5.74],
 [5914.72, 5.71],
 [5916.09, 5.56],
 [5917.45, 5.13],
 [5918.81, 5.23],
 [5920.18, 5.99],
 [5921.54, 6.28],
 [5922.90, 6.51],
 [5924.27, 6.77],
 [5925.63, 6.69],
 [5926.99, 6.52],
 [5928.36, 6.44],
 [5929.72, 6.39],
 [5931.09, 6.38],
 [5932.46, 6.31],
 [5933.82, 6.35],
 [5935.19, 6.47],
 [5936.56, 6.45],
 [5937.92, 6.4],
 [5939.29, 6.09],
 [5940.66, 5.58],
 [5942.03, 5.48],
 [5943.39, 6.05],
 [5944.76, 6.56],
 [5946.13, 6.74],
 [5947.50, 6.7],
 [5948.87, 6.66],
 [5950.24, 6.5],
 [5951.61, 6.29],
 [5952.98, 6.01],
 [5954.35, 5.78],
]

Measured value 1.34 angstrom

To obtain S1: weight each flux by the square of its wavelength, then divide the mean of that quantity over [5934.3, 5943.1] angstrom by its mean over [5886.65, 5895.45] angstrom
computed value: 1.12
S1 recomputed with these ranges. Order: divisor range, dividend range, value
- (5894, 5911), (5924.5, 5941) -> 1.07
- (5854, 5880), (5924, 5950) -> 1.06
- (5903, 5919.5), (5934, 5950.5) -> 1.09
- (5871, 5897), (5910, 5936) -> 1.04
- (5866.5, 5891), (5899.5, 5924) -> 0.98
